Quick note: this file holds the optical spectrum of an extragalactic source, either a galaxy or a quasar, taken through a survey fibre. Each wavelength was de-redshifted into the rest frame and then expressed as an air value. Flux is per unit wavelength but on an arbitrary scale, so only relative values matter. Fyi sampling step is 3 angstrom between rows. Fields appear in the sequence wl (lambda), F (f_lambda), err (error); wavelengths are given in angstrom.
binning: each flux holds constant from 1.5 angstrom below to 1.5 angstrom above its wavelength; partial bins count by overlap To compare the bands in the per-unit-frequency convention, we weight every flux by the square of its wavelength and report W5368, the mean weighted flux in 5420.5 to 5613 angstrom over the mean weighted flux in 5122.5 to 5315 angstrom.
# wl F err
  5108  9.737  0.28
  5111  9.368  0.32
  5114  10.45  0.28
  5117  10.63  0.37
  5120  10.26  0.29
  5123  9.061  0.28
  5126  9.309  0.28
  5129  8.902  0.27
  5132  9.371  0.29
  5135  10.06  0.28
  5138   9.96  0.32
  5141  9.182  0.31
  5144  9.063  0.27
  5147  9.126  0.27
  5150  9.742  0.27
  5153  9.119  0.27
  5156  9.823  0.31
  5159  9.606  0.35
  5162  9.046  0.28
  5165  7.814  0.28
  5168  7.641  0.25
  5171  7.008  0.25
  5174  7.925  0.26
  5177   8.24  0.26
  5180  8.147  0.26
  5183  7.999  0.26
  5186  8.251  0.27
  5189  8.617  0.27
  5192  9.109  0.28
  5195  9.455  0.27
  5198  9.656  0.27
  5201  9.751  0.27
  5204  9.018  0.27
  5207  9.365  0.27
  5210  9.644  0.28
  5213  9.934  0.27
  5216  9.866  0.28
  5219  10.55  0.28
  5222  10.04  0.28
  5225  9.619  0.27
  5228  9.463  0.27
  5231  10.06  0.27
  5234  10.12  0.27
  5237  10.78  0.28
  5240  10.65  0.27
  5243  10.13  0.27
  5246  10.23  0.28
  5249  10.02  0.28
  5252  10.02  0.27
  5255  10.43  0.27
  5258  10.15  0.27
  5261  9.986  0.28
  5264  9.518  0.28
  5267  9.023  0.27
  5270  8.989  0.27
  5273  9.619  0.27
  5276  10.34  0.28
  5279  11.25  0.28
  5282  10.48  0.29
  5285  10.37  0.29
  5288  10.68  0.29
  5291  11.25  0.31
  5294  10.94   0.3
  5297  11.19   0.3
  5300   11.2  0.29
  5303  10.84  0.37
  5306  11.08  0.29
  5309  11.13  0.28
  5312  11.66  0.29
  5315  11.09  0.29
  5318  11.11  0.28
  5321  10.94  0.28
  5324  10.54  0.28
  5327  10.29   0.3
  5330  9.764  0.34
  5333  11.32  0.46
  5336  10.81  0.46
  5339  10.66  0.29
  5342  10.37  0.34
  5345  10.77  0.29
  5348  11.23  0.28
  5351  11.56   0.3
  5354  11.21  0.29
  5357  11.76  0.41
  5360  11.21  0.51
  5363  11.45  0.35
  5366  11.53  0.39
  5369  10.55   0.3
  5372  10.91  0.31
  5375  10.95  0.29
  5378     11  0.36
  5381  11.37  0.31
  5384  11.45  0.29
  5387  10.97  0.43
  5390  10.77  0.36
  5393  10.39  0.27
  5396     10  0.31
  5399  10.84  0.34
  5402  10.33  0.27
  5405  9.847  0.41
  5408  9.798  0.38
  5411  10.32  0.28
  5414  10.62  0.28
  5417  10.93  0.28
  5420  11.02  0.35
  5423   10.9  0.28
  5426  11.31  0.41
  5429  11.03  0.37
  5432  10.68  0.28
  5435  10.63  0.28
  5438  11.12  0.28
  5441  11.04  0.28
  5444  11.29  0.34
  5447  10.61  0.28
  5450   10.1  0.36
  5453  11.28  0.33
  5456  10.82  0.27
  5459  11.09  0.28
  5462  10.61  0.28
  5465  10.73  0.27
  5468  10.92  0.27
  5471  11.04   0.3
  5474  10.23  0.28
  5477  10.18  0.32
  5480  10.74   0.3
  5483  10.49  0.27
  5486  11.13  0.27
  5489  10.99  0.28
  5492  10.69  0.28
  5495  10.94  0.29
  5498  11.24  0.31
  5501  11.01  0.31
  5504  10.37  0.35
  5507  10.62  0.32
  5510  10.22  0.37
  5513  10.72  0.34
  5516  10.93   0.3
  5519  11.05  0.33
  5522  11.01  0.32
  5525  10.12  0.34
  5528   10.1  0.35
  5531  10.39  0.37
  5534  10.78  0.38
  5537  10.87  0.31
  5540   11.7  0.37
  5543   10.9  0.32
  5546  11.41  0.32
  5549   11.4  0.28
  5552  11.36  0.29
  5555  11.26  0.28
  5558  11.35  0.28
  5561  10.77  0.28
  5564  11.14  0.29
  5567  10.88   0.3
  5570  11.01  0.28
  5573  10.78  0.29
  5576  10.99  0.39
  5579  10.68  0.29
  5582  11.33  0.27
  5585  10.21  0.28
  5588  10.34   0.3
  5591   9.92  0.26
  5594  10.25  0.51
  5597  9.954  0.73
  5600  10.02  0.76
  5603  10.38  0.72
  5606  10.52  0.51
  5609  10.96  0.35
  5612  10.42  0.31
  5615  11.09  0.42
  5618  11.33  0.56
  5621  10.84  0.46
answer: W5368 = 1.2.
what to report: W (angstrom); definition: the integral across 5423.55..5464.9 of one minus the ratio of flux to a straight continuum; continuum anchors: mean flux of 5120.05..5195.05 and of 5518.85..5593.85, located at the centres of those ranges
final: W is -2.4 angstrom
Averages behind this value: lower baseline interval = 8.88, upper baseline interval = 10.9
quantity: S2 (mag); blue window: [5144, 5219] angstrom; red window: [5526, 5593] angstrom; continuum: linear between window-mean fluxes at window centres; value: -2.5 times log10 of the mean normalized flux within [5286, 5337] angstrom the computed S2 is -0.14 mag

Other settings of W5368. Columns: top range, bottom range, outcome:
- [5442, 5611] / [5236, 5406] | 1.09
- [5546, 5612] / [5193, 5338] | 1.17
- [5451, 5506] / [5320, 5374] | 1.04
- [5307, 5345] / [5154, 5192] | 1.37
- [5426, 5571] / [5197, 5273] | 1.21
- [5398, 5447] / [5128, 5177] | 1.33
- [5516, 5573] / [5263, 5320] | 1.13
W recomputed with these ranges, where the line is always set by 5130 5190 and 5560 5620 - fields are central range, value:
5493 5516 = -1.0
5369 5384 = -2.0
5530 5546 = -0.9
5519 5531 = -0.1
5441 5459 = -1.5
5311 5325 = -2.4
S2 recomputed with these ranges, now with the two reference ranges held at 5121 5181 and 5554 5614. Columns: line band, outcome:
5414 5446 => -0.10 mag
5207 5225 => -0.08 mag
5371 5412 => -0.08 mag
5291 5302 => -0.17 mag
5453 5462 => -0.08 mag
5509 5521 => -0.04 mag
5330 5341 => -0.12 mag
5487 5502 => -0.07 mag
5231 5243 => -0.13 mag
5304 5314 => -0.18 mag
